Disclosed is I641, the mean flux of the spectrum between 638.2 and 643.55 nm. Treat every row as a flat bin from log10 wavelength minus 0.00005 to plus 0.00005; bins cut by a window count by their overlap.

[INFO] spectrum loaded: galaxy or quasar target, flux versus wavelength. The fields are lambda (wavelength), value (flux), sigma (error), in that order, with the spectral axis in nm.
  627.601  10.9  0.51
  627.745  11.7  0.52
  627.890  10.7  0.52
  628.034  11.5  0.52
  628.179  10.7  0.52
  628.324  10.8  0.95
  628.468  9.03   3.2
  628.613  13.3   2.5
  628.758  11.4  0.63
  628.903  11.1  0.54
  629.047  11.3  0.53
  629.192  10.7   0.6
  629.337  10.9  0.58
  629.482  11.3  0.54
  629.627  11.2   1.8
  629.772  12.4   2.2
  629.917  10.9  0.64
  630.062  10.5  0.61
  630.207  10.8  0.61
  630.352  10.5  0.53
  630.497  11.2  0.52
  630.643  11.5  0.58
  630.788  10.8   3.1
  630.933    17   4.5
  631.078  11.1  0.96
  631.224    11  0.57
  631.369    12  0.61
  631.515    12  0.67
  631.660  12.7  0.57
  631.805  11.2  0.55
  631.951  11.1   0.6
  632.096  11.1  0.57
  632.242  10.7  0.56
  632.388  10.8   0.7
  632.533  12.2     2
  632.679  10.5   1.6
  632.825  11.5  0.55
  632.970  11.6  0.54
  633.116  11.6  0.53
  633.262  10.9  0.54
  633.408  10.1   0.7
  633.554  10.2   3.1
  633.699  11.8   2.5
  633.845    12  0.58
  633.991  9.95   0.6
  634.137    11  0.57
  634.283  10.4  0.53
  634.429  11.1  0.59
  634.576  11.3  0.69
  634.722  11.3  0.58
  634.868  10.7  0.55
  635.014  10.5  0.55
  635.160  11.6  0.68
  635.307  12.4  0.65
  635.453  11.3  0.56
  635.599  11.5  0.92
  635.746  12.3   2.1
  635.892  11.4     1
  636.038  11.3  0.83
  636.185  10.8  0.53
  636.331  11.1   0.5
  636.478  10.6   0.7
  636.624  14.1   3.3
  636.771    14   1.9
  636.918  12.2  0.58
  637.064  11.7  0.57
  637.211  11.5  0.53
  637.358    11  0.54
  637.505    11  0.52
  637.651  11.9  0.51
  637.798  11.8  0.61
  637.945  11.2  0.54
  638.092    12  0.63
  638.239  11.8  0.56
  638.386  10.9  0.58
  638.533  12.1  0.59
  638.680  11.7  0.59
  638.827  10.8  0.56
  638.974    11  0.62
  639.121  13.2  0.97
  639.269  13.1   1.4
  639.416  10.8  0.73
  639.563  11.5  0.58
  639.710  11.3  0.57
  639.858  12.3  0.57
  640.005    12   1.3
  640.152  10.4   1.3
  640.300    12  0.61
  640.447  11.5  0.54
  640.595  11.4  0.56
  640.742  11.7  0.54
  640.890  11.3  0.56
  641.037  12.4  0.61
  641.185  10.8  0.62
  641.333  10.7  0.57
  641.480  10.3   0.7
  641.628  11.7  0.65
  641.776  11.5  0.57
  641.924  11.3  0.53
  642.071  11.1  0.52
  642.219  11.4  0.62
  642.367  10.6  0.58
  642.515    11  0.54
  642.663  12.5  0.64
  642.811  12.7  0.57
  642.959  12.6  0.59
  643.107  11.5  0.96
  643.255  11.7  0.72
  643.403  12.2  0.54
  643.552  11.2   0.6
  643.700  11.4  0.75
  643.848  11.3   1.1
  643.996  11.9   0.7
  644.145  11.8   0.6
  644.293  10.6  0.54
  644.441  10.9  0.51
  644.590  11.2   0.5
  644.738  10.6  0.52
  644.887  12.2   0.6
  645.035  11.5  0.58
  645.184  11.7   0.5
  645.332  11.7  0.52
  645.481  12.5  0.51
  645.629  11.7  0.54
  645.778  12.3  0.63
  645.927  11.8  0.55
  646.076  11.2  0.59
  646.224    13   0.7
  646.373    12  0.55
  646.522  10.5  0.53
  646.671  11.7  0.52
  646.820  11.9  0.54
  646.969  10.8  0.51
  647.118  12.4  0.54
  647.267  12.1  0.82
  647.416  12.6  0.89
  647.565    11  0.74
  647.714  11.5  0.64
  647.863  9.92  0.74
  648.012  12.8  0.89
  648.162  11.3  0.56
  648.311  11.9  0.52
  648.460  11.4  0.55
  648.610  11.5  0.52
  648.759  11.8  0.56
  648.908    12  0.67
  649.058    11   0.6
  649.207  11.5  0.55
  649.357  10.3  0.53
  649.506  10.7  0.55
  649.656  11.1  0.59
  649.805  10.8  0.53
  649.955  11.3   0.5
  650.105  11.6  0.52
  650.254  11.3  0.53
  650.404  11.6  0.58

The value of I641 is 11.6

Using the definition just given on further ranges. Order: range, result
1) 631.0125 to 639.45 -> 11.5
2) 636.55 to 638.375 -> 12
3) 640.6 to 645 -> 11.5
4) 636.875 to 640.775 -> 11.6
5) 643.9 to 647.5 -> 11.7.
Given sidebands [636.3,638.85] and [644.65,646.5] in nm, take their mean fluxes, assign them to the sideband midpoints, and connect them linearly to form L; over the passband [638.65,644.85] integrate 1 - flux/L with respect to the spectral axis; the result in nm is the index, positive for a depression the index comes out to 0.153 nm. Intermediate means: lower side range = 11.8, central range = 11.5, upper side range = 11.8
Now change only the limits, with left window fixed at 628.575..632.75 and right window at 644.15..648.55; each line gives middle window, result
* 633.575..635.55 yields 0.06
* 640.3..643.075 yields 0.02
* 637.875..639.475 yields -0.02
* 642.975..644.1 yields -0.01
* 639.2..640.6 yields -0.01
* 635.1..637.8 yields -0.06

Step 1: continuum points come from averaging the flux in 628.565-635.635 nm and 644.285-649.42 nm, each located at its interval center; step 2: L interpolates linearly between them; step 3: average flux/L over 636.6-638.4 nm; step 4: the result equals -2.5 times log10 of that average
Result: -0.04 mag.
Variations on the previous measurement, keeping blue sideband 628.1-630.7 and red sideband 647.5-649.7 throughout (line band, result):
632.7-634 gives 0.002 mag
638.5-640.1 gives -0.054 mag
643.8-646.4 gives -0.036 mag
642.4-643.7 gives -0.056 mag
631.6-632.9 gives -0.018 mag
